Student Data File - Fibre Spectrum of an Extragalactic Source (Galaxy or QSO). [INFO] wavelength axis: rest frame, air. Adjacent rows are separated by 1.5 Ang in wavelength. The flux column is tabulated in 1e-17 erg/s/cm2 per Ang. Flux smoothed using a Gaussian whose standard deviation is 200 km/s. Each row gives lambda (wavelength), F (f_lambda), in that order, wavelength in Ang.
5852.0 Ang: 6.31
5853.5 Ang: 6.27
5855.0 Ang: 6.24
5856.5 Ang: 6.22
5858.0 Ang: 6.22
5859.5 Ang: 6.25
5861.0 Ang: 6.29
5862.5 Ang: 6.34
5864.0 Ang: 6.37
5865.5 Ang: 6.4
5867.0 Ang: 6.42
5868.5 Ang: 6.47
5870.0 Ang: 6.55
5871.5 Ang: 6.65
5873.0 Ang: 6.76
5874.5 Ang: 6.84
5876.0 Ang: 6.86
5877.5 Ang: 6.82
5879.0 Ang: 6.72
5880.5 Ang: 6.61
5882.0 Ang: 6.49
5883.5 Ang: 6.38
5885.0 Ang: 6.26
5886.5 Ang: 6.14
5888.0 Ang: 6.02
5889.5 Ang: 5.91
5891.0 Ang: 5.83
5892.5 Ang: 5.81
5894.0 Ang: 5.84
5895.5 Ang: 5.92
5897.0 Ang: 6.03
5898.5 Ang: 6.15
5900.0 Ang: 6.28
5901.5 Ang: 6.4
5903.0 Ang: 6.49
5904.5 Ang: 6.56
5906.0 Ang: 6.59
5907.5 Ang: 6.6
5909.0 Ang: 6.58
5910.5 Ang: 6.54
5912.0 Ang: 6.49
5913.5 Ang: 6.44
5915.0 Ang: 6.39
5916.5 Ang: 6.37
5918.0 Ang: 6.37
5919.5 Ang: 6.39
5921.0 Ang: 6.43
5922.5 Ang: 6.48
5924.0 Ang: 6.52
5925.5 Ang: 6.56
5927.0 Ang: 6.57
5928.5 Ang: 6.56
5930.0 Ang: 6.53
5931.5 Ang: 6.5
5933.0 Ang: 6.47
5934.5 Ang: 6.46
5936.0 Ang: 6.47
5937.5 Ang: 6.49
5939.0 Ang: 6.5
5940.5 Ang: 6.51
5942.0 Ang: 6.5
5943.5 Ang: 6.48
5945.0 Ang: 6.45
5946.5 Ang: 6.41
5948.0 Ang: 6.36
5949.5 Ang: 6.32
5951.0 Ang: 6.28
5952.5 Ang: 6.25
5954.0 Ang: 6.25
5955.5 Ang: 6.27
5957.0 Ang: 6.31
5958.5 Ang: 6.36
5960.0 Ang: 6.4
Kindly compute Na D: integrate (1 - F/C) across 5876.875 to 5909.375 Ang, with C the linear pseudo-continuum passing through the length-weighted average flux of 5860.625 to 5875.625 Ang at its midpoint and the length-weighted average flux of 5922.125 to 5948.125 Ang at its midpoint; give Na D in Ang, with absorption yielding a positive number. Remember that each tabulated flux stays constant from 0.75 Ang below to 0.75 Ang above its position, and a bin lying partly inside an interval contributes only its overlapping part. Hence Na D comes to 1.1 Ang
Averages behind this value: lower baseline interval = 6.52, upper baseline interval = 6.49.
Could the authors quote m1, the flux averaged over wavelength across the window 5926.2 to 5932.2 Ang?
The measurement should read 6.54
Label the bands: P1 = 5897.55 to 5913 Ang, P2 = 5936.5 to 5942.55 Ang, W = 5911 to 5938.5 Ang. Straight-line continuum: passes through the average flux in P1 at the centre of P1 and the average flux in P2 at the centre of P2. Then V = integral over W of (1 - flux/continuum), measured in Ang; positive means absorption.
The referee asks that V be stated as 0.0 Ang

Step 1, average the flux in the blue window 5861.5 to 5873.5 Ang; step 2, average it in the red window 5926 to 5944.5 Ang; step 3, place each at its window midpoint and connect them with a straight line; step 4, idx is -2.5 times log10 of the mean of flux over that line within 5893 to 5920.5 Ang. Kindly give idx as 0.02 mag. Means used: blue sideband 6.49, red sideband 6.5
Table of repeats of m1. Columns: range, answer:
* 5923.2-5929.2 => 6.55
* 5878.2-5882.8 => 6.61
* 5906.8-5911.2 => 6.57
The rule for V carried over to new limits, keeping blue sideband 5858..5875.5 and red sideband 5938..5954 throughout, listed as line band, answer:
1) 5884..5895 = 0.8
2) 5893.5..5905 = 0.4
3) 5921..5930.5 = -0.2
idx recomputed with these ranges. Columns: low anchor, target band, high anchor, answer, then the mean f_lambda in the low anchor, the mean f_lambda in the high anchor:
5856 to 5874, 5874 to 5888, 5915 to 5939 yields -0.02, 6.42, 6.48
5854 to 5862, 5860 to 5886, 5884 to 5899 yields -0.07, 6.25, 5.99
